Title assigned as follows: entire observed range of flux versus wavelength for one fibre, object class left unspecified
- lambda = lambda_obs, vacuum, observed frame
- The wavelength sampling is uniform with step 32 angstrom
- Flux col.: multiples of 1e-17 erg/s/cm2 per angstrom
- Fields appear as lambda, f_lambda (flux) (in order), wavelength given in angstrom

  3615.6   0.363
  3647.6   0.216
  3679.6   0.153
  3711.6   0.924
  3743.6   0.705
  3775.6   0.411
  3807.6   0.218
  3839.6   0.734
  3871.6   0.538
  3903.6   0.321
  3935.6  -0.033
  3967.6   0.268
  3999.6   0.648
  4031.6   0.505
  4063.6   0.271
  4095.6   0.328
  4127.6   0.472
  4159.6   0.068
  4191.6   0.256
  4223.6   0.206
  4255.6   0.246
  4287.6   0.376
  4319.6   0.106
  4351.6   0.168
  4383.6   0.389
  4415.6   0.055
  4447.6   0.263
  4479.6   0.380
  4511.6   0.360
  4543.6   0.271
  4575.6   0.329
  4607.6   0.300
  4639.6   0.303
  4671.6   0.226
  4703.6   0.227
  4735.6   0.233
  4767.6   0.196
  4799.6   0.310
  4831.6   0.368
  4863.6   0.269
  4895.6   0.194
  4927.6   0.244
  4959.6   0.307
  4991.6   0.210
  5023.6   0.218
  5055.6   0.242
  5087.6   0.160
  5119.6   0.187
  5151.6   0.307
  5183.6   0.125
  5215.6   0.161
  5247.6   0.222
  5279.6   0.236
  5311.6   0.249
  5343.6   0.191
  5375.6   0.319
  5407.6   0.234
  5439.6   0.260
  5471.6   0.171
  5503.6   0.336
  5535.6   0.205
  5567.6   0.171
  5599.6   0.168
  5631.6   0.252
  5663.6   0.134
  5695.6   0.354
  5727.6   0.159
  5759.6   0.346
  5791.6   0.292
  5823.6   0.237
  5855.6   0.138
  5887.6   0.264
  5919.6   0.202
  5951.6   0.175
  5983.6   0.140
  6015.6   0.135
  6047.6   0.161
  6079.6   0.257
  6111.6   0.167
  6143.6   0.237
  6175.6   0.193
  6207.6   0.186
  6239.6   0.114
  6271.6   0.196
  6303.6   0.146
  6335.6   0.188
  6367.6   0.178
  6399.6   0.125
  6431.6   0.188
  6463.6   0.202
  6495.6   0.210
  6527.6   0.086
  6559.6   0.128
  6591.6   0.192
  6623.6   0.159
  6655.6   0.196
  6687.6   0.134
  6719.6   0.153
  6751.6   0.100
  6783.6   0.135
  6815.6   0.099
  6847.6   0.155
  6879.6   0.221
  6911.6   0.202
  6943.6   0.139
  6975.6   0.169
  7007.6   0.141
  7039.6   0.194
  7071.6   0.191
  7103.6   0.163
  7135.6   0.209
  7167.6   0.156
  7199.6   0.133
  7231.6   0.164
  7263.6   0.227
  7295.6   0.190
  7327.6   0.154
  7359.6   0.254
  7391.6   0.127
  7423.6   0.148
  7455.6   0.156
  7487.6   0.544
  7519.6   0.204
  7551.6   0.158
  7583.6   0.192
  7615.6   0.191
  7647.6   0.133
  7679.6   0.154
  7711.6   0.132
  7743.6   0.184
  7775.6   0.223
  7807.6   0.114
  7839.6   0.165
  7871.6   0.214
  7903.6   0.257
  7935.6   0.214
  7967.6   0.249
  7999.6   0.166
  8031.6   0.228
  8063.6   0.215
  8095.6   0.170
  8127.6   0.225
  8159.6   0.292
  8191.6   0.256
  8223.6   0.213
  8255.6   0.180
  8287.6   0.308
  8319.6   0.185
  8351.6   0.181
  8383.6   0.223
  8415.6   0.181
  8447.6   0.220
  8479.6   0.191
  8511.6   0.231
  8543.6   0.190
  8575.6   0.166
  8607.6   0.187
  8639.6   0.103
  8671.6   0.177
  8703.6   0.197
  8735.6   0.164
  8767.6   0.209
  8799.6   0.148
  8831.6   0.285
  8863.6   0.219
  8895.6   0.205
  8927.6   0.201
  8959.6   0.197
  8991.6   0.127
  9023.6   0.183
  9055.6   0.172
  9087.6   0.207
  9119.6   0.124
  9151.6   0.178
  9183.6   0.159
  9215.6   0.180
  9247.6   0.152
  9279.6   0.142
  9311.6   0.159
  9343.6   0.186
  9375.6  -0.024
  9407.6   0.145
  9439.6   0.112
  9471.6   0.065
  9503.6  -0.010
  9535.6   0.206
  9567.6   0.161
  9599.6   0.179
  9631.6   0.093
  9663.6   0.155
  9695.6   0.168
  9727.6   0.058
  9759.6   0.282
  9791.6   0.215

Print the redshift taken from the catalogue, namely 1.009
